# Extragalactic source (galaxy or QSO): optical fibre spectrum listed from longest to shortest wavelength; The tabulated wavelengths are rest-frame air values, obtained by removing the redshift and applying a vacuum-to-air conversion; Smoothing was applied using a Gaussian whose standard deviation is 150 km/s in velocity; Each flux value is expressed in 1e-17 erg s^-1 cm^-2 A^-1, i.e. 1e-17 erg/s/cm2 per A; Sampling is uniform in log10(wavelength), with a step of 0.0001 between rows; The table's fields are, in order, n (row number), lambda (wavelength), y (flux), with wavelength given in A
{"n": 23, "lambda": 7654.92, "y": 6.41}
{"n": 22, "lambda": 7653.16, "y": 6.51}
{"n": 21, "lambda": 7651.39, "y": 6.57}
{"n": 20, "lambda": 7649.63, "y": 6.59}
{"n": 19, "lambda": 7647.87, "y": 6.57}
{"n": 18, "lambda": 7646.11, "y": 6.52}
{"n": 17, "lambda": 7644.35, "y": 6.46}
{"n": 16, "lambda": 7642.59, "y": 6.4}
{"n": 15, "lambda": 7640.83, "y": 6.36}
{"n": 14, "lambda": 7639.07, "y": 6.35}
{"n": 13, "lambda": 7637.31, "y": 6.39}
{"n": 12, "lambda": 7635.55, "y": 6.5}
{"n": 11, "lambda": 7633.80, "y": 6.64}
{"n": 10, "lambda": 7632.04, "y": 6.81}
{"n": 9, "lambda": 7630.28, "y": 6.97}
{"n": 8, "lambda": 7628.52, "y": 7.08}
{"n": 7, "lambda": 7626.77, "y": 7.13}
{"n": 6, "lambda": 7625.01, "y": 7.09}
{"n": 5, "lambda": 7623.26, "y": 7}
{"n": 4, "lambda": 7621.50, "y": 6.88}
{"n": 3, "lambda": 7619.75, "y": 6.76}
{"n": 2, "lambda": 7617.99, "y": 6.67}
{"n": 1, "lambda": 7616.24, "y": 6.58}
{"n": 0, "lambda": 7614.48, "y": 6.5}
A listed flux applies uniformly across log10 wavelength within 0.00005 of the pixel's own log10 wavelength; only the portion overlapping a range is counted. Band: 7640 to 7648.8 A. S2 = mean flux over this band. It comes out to 6.46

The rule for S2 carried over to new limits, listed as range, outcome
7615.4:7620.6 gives 6.67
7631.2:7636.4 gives 6.66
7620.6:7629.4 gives 7.04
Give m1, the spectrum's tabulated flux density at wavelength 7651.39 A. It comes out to 6.57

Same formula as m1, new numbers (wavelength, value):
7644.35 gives 6.46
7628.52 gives 7.08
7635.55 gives 6.5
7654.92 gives 6.41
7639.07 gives 6.35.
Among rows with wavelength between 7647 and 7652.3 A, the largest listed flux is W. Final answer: 6.59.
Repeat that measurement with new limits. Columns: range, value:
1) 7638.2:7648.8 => 6.57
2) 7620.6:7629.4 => 7.13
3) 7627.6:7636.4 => 7.08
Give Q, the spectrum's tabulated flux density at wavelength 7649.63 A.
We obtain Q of 6.59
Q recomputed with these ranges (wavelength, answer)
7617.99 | 6.67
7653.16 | 6.51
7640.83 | 6.36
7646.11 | 6.52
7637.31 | 6.39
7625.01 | 7.09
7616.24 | 6.58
